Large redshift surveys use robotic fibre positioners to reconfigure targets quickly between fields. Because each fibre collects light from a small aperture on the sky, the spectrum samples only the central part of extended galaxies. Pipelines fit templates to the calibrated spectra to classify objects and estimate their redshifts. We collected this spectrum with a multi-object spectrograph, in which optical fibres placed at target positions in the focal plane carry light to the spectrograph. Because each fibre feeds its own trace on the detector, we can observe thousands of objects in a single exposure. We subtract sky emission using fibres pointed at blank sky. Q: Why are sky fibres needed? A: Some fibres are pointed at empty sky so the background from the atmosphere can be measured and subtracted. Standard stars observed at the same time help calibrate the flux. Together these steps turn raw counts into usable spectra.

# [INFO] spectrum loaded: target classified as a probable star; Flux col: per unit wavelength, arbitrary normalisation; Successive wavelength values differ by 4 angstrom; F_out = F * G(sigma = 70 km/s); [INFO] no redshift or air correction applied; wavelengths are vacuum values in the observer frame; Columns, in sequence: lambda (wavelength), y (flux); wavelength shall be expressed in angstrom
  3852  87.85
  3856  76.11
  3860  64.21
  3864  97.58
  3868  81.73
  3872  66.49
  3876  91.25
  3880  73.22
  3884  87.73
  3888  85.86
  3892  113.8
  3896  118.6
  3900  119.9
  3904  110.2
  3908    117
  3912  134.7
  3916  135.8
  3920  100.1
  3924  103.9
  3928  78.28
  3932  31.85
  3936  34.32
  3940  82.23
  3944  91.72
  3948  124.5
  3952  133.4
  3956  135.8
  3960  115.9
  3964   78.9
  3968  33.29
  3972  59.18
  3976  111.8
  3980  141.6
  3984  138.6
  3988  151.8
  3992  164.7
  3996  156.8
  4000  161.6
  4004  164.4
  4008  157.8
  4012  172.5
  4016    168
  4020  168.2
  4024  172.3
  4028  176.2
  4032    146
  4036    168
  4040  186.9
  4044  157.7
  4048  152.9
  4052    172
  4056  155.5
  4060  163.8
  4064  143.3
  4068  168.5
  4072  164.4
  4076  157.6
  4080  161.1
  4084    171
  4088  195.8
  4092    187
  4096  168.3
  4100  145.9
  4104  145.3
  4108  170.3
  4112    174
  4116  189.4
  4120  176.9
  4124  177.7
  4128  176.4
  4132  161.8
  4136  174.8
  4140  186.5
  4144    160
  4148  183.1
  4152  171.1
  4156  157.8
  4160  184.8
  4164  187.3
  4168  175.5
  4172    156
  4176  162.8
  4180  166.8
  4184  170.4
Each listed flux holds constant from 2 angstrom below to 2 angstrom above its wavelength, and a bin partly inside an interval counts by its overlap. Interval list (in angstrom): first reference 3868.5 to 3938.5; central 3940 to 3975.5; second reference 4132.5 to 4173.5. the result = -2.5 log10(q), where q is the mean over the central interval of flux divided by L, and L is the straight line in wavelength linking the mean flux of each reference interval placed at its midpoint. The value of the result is 0.15 mag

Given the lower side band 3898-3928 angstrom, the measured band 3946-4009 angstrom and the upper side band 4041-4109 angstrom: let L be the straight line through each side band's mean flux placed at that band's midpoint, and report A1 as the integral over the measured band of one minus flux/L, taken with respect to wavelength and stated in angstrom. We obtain 4.0 angstrom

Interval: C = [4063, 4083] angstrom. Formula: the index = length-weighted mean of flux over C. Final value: 160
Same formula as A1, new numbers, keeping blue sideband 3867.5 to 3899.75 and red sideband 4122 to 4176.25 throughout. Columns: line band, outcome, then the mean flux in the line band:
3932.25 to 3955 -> 4.2 angstrom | 90.4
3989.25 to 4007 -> -4.8 angstrom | 161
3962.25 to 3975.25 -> 6.2 angstrom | 62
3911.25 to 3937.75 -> 4.2 angstrom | 86.7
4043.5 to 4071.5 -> -2.8 angstrom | 159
